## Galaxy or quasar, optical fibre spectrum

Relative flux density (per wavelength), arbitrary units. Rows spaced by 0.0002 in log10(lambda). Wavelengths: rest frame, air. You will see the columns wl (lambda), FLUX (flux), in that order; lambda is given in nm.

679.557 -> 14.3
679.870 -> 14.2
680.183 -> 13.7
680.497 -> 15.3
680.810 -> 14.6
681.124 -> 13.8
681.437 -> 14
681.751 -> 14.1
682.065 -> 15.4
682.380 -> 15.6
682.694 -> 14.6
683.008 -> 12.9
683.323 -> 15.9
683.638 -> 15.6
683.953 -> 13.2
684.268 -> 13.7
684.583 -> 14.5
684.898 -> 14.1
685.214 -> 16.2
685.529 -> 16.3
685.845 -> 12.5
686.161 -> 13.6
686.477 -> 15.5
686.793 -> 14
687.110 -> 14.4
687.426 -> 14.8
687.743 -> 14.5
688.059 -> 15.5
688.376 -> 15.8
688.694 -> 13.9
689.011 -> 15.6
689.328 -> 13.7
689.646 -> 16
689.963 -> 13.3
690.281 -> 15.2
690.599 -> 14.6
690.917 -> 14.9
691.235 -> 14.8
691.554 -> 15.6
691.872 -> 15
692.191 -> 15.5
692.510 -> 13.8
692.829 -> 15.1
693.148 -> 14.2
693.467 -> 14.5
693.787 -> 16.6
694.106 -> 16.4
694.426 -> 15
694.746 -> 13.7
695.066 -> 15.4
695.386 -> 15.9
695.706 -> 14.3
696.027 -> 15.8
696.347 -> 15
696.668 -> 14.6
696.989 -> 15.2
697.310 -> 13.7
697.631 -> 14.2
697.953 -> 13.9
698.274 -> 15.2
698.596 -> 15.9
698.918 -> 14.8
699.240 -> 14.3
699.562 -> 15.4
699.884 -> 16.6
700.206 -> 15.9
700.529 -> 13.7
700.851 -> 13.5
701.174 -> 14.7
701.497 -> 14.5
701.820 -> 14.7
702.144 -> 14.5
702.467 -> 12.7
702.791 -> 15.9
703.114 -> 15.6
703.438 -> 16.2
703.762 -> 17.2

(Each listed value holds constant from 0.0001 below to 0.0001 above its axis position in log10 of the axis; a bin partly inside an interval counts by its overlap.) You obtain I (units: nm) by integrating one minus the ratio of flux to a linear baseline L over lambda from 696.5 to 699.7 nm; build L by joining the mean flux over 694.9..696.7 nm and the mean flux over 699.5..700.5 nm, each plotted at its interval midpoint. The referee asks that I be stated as 0.160 nm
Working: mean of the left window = 15.2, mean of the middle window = 14.7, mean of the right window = 15.7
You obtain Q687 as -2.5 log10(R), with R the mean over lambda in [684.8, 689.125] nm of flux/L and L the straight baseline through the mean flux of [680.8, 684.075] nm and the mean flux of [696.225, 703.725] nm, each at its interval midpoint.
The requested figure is -0.01 mag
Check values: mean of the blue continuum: 14.5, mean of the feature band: 14.8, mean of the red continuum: 14.9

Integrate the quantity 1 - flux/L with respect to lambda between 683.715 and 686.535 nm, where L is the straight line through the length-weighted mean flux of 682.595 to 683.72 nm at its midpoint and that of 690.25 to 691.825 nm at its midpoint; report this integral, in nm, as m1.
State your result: 0.07 nm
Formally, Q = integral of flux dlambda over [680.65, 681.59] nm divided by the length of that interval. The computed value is 14.2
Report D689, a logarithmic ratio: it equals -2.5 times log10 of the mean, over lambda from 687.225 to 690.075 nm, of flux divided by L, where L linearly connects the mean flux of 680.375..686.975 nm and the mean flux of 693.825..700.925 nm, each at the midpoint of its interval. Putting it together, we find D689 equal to -0.01 mag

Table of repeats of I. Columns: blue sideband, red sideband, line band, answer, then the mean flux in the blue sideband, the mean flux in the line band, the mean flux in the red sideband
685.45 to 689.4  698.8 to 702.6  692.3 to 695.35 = -0.08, 14.6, 15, 14.6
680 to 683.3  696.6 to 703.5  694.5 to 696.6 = -0.04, 14.5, 15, 14.8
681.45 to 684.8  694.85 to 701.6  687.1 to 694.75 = -0.12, 14.5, 14.9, 14.9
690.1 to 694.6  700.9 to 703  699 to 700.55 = -0.07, 15.1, 15.3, 14.5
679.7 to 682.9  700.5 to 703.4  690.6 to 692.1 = -0.05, 14.5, 15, 14.5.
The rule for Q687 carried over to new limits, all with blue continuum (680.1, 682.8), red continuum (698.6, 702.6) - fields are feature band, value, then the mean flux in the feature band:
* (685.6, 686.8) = 0.04 mag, 14.1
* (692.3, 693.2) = 0.01 mag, 14.4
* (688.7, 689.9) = -0.01 mag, 14.8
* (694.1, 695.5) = -0.04 mag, 15.1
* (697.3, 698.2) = 0.04 mag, 14.1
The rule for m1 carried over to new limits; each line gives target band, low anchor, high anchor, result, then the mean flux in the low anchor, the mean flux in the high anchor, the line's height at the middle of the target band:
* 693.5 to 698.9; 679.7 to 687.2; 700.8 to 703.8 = -0.09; 14.5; 14.9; 14.8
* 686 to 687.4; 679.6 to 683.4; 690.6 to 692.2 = 0.04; 14.5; 15.1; 14.8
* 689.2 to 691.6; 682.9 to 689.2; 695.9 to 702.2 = -0.01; 14.6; 14.8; 14.7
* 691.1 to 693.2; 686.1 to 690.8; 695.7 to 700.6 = -0.01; 14.7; 14.9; 14.8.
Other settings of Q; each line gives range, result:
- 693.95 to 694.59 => 15.7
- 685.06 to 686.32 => 14.6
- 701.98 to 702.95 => 14.4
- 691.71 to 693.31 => 14.7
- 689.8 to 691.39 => 14.6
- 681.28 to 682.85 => 14.7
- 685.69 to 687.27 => 14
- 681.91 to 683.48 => 14.9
